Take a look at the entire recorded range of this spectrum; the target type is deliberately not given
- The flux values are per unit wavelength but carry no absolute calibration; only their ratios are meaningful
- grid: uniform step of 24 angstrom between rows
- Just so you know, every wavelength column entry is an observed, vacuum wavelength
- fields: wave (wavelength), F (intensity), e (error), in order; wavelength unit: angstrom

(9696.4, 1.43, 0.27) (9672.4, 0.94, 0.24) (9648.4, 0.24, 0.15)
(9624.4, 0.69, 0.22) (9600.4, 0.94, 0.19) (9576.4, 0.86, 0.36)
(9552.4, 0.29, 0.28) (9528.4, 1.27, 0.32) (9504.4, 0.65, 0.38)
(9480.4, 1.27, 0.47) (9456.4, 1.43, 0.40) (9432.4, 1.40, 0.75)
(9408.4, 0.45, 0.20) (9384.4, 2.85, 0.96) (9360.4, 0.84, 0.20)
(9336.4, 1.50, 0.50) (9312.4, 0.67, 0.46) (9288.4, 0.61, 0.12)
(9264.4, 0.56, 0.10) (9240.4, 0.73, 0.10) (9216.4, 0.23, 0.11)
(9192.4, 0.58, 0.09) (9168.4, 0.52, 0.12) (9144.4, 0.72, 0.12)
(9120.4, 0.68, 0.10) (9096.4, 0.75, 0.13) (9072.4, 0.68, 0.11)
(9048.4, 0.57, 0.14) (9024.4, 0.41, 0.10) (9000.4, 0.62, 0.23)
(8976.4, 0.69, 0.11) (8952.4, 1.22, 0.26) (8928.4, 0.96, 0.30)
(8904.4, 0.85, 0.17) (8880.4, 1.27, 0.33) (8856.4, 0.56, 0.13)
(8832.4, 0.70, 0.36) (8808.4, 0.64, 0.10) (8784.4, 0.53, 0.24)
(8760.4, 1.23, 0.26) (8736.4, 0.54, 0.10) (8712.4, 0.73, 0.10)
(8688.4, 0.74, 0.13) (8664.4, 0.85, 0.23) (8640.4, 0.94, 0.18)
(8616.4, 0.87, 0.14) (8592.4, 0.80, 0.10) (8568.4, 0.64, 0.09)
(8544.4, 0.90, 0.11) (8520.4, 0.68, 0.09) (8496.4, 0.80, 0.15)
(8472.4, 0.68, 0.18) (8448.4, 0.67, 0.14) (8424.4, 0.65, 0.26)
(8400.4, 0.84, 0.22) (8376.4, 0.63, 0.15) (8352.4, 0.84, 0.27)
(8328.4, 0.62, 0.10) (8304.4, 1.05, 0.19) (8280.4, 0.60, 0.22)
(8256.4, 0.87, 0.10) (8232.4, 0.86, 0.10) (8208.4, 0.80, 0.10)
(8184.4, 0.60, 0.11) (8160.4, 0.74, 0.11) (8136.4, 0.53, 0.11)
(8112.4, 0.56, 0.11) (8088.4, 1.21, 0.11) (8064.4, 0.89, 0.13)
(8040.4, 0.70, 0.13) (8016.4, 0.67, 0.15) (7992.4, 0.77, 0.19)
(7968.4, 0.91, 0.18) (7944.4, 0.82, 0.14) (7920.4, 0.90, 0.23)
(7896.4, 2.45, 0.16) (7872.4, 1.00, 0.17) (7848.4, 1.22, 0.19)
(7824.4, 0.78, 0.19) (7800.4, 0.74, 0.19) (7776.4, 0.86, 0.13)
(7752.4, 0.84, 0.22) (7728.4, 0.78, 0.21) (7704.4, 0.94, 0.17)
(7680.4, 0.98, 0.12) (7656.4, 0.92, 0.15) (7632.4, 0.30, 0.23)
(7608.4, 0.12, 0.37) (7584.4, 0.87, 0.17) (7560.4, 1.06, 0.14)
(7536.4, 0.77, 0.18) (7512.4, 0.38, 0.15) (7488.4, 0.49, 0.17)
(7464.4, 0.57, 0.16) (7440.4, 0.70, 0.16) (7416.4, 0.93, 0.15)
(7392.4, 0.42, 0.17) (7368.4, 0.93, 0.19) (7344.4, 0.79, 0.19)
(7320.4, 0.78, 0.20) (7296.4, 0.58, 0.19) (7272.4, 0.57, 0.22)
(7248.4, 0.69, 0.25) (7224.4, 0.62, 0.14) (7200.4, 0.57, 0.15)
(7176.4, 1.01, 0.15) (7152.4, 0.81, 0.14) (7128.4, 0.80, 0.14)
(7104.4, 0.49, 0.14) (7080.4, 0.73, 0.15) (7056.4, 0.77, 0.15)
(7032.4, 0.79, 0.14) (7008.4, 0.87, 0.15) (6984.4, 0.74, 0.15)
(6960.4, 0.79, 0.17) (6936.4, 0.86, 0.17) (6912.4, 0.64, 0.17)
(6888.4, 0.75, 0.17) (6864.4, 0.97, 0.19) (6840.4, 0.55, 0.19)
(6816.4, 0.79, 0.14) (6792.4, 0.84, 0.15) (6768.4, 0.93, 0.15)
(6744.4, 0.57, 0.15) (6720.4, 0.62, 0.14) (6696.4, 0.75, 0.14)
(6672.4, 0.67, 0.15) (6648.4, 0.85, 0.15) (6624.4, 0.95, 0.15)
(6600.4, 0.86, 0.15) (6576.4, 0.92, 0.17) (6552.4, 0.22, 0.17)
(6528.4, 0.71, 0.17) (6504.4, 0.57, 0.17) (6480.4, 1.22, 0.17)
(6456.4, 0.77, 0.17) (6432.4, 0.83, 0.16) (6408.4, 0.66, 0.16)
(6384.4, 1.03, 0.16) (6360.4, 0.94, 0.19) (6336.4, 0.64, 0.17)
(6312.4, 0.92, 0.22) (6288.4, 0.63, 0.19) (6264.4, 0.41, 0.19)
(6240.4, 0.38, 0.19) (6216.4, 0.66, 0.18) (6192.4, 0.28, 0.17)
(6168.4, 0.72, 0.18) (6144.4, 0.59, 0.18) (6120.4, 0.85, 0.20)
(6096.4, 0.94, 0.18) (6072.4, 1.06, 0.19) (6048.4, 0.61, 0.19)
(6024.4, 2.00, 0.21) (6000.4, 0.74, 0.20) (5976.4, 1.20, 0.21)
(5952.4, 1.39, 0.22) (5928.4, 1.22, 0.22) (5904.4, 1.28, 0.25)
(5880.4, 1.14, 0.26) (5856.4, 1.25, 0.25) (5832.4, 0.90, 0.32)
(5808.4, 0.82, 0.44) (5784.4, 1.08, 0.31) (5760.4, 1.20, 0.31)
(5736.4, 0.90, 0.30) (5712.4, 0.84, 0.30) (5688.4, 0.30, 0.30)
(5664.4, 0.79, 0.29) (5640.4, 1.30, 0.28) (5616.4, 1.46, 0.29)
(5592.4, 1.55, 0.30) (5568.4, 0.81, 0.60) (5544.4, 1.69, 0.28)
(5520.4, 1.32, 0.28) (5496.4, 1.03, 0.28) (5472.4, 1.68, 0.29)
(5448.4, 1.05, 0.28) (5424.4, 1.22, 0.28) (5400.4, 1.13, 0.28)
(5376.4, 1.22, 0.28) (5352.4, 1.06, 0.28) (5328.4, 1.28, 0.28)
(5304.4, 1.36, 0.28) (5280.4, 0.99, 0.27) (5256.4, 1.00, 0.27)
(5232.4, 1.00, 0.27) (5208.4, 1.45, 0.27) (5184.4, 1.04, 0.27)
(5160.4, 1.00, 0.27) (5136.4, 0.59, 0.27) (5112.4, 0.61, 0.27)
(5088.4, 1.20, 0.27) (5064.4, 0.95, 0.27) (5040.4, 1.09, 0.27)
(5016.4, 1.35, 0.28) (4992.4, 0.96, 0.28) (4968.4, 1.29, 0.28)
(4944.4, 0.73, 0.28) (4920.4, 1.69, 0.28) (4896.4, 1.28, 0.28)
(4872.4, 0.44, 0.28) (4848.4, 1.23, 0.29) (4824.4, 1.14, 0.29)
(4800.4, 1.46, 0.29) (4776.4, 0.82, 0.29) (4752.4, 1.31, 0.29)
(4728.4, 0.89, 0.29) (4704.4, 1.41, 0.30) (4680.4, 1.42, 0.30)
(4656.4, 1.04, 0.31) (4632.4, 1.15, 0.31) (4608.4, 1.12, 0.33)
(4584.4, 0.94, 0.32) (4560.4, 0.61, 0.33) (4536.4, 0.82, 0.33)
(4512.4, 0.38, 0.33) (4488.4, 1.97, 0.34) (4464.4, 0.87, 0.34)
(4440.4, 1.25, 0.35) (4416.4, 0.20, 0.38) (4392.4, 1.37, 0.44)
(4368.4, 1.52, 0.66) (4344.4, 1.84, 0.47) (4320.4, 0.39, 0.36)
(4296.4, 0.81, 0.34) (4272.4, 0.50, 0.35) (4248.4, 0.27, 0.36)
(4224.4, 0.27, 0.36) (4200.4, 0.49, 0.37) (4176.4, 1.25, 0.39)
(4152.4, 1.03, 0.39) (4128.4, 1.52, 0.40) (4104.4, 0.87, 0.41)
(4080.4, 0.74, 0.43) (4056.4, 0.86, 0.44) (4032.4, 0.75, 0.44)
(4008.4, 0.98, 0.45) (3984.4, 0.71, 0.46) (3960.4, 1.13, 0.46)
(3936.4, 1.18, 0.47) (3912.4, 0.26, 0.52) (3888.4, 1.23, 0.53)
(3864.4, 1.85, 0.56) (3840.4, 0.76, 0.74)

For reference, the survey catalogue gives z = 0.20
